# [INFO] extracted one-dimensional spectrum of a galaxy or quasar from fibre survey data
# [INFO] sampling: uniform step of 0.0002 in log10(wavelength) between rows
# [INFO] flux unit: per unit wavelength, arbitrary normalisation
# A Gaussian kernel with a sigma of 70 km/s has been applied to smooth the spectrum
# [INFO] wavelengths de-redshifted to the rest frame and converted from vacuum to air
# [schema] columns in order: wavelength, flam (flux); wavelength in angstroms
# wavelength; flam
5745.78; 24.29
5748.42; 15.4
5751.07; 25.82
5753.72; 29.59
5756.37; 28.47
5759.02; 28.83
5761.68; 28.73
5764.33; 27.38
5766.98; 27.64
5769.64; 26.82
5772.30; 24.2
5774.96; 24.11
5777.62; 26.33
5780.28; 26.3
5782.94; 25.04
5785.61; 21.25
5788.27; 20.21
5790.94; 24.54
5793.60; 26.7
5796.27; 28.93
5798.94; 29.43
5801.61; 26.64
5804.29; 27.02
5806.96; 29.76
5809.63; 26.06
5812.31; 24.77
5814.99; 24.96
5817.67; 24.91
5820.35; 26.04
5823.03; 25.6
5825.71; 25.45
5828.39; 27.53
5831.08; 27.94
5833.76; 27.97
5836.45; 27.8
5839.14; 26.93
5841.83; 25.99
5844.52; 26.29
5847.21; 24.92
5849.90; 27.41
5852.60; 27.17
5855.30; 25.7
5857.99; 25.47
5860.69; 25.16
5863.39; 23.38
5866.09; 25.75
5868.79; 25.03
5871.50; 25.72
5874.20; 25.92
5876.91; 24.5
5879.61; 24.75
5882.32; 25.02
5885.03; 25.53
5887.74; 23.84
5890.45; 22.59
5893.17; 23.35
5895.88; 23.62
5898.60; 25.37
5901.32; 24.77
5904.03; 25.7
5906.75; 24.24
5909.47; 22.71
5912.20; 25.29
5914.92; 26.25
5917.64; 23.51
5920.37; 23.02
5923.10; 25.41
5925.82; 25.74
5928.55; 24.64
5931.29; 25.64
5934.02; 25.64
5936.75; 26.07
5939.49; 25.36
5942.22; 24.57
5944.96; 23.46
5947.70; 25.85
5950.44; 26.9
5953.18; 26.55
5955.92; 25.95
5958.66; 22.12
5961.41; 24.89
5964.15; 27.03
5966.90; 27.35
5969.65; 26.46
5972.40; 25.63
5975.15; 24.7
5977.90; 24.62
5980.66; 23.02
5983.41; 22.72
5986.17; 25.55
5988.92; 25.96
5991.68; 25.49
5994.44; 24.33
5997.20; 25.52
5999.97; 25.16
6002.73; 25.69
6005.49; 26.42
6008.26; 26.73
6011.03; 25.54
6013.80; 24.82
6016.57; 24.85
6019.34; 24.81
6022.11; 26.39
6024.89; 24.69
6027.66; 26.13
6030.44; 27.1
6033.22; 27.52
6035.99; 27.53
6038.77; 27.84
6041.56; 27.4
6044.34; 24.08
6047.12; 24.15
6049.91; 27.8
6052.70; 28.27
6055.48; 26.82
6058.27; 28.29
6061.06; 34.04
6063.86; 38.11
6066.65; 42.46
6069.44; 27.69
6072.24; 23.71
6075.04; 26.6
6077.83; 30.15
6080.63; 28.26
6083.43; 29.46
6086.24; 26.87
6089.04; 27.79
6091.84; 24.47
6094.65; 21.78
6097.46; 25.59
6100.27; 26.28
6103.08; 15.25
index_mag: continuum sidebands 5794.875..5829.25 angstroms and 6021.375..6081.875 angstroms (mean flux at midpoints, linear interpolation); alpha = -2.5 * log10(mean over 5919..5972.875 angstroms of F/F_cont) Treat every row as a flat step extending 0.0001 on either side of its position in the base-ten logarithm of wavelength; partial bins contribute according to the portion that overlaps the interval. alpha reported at 0.092 mag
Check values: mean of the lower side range 26.7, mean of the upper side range 28.4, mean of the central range 25.4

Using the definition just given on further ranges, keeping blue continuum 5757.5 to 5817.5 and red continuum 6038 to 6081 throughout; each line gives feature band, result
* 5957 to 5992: 0.13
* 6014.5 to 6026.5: 0.14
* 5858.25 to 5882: 0.08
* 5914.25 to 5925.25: 0.13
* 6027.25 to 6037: 0.07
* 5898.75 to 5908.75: 0.11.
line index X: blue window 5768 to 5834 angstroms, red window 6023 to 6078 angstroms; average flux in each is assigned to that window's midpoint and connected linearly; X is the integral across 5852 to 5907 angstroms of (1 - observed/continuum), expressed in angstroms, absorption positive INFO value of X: 3.8 angstroms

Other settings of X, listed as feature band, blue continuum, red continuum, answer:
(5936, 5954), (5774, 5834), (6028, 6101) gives 1.1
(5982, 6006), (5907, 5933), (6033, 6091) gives 1.5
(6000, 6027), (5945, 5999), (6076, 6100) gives 0.3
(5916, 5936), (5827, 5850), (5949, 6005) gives 0.8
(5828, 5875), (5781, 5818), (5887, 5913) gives -2.4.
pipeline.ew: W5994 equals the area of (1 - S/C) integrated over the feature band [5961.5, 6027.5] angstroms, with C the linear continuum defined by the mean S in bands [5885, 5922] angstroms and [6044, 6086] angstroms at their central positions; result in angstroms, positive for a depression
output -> 4.3 angstroms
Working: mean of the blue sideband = 24.2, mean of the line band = 25.4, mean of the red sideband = 29.4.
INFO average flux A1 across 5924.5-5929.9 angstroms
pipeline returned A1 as 25.2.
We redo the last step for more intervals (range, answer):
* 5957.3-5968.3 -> 25.3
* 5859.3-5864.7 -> 24.3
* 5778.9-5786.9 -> 24.2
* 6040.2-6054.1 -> 26.4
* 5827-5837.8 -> 27.8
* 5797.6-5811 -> 27.8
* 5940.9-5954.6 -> 25.5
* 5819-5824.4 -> 25.8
